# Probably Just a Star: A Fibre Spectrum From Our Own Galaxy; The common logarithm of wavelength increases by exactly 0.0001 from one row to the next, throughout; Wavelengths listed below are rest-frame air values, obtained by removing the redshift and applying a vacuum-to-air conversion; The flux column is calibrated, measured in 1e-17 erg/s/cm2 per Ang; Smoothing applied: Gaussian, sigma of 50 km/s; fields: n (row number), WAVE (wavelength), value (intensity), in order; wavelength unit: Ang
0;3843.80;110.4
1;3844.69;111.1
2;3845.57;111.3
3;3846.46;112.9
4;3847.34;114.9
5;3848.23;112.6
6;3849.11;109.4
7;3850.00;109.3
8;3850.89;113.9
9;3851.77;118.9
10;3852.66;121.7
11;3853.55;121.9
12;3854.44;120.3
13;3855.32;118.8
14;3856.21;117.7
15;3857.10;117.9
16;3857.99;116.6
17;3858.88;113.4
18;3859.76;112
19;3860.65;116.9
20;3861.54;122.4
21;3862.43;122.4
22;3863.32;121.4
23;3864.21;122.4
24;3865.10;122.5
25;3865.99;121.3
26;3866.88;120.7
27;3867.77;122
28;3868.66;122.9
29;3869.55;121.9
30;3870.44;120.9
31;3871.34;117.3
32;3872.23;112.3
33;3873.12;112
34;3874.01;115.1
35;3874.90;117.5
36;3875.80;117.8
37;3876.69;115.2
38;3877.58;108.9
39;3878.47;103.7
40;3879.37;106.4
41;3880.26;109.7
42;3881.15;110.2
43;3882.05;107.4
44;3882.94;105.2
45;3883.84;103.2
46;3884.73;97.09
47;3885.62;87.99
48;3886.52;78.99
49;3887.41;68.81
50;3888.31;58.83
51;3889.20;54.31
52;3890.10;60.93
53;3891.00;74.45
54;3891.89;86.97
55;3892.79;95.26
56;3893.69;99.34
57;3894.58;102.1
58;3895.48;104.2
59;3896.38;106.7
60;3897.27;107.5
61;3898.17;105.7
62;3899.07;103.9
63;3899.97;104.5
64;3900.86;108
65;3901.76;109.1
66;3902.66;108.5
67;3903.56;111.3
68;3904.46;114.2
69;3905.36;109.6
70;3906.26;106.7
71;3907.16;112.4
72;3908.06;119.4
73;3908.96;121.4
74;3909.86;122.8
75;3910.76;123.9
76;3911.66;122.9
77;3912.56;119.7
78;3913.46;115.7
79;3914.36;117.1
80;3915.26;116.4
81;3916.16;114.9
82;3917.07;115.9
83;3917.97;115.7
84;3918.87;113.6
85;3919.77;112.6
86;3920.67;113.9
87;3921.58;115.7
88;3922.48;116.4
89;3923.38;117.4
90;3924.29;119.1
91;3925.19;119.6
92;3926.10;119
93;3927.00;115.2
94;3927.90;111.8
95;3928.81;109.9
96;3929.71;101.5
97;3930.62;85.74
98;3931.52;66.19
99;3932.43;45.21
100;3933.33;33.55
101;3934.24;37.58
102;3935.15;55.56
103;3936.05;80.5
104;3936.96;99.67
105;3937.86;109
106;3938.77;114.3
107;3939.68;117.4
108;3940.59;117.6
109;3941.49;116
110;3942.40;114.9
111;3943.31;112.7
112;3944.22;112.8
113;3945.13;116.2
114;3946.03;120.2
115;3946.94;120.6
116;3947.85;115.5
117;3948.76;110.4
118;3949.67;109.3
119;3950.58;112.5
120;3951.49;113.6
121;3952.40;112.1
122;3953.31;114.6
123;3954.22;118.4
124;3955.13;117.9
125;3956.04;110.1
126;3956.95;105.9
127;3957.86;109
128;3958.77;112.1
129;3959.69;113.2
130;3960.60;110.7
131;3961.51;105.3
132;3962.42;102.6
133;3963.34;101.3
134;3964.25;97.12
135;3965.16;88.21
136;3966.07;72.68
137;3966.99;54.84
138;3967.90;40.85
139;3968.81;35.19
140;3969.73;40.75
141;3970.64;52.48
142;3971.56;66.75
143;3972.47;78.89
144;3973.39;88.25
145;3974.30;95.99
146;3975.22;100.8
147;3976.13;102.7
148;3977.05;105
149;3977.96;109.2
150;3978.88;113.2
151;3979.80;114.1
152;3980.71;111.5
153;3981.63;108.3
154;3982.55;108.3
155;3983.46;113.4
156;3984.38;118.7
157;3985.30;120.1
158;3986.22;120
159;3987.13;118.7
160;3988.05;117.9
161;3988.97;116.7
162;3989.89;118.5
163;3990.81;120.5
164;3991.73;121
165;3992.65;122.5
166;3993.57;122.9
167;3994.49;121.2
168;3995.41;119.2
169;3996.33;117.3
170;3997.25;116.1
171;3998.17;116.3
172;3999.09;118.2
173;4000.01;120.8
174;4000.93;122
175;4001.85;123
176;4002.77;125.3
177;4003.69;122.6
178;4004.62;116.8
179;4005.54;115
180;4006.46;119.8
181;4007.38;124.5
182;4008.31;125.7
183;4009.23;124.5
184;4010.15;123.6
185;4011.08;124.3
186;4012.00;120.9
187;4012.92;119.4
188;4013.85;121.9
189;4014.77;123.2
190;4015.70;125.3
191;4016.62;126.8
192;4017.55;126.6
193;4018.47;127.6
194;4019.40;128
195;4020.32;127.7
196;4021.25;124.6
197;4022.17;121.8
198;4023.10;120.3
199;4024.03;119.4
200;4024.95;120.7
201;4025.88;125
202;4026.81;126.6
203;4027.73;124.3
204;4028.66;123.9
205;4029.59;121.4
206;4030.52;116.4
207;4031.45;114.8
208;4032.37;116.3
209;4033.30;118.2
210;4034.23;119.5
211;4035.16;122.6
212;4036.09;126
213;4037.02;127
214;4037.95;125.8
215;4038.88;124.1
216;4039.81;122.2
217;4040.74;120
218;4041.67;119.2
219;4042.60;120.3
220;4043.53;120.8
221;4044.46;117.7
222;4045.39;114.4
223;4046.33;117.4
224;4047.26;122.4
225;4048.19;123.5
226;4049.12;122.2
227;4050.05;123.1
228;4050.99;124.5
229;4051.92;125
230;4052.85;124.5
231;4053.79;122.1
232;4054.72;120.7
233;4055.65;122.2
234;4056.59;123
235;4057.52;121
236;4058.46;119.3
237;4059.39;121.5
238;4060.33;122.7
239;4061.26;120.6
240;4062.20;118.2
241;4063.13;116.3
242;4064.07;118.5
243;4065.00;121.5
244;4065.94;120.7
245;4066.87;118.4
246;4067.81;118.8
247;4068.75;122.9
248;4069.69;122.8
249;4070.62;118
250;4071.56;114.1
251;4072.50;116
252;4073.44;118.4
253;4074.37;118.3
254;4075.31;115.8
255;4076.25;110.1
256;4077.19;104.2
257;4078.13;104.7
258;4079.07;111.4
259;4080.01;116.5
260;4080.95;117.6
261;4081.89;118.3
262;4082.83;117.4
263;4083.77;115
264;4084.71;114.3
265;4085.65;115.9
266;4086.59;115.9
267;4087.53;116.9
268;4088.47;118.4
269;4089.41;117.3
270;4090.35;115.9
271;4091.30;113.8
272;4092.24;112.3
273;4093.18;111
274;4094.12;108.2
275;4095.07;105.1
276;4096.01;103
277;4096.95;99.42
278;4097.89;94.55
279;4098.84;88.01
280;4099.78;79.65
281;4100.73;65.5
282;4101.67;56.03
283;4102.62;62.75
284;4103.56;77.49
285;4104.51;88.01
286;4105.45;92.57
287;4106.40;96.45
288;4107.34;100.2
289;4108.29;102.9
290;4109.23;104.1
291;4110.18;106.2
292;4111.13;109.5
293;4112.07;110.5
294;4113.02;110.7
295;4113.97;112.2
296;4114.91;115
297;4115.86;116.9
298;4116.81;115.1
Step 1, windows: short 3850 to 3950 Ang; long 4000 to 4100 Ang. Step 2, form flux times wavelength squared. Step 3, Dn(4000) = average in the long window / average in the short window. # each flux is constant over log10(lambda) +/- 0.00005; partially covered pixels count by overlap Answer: 1.19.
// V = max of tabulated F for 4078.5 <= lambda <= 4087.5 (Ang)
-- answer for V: 118.3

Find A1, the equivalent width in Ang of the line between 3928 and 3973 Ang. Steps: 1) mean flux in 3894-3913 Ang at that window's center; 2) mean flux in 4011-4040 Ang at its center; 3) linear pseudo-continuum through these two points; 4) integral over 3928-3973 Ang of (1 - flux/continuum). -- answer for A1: 8.42 Ang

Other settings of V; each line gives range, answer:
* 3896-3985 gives 123.9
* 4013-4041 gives 128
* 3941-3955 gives 120.6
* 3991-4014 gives 125.7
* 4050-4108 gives 125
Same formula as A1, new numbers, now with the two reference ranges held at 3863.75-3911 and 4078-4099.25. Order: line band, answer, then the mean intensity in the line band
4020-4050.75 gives -3.3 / 121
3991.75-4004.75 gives -1.4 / 120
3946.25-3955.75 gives -0.6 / 115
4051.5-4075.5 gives -2.1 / 120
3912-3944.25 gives 1.0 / 103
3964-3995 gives 2.8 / 98.2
